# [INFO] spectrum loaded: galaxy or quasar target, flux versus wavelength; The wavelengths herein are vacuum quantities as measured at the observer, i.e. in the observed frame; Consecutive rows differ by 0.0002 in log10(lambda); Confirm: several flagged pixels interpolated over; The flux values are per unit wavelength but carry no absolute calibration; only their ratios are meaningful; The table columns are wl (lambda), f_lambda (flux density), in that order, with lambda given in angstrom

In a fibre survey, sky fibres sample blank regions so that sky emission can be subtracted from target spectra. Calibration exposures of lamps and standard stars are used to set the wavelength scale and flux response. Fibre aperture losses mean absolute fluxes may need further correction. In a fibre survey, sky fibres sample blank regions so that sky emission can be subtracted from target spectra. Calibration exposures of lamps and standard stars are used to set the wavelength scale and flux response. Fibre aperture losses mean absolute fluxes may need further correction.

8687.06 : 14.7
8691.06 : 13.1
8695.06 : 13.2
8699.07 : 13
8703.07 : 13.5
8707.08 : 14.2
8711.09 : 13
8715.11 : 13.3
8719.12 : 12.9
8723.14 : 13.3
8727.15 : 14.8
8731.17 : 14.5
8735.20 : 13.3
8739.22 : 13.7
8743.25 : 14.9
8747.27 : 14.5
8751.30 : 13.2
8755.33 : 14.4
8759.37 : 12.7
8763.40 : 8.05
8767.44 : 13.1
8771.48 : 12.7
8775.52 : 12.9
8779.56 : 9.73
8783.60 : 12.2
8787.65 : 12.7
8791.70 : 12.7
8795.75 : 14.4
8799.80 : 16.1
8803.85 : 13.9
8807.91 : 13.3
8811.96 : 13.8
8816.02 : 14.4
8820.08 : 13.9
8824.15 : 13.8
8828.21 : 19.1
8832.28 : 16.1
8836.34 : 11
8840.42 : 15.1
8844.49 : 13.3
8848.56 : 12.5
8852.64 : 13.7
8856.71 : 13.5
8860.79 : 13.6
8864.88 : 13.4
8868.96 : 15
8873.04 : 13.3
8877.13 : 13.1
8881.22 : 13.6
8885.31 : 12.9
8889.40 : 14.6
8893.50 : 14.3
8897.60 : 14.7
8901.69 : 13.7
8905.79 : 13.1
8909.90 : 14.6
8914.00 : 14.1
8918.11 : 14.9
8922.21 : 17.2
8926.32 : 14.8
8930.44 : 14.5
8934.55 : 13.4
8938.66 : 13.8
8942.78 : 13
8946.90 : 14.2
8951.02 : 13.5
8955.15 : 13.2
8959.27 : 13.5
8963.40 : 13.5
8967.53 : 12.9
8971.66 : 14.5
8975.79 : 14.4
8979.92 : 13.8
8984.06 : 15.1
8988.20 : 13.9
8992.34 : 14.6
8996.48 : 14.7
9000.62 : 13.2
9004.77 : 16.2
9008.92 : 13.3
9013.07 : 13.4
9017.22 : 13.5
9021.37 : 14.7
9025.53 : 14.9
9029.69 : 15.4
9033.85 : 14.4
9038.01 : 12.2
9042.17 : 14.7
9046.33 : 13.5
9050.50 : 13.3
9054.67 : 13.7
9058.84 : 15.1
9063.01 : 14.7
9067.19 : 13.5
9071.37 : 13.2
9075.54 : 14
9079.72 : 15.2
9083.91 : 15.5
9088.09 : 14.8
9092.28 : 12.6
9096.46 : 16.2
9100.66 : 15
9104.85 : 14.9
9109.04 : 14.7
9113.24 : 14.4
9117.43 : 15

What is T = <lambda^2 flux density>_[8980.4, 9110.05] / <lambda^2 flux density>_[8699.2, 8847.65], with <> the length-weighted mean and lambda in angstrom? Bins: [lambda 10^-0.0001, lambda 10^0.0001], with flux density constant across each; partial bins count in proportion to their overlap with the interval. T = 1.1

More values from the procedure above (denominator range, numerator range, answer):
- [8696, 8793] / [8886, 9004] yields 1.13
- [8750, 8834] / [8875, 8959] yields 1.07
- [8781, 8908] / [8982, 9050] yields 1.06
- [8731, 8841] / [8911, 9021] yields 1.09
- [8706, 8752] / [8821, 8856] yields 1.06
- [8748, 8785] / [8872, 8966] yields 1.19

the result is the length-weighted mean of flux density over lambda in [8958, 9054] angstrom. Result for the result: 14.1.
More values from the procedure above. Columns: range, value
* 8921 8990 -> 14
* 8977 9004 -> 14.3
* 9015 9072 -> 14.1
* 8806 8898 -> 14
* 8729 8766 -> 13.3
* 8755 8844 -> 13.4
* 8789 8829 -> 14.4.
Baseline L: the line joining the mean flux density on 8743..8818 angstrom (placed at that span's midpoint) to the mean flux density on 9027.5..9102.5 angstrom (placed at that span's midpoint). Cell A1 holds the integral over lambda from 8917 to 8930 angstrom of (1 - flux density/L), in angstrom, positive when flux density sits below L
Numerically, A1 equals -1.8 angstrom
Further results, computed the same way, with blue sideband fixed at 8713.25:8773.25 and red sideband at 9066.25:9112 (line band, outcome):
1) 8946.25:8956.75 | 0.35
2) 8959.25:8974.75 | 0.47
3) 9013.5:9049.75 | 0.58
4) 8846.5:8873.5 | 0.24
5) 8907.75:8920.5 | -0.63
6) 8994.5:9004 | -0.03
